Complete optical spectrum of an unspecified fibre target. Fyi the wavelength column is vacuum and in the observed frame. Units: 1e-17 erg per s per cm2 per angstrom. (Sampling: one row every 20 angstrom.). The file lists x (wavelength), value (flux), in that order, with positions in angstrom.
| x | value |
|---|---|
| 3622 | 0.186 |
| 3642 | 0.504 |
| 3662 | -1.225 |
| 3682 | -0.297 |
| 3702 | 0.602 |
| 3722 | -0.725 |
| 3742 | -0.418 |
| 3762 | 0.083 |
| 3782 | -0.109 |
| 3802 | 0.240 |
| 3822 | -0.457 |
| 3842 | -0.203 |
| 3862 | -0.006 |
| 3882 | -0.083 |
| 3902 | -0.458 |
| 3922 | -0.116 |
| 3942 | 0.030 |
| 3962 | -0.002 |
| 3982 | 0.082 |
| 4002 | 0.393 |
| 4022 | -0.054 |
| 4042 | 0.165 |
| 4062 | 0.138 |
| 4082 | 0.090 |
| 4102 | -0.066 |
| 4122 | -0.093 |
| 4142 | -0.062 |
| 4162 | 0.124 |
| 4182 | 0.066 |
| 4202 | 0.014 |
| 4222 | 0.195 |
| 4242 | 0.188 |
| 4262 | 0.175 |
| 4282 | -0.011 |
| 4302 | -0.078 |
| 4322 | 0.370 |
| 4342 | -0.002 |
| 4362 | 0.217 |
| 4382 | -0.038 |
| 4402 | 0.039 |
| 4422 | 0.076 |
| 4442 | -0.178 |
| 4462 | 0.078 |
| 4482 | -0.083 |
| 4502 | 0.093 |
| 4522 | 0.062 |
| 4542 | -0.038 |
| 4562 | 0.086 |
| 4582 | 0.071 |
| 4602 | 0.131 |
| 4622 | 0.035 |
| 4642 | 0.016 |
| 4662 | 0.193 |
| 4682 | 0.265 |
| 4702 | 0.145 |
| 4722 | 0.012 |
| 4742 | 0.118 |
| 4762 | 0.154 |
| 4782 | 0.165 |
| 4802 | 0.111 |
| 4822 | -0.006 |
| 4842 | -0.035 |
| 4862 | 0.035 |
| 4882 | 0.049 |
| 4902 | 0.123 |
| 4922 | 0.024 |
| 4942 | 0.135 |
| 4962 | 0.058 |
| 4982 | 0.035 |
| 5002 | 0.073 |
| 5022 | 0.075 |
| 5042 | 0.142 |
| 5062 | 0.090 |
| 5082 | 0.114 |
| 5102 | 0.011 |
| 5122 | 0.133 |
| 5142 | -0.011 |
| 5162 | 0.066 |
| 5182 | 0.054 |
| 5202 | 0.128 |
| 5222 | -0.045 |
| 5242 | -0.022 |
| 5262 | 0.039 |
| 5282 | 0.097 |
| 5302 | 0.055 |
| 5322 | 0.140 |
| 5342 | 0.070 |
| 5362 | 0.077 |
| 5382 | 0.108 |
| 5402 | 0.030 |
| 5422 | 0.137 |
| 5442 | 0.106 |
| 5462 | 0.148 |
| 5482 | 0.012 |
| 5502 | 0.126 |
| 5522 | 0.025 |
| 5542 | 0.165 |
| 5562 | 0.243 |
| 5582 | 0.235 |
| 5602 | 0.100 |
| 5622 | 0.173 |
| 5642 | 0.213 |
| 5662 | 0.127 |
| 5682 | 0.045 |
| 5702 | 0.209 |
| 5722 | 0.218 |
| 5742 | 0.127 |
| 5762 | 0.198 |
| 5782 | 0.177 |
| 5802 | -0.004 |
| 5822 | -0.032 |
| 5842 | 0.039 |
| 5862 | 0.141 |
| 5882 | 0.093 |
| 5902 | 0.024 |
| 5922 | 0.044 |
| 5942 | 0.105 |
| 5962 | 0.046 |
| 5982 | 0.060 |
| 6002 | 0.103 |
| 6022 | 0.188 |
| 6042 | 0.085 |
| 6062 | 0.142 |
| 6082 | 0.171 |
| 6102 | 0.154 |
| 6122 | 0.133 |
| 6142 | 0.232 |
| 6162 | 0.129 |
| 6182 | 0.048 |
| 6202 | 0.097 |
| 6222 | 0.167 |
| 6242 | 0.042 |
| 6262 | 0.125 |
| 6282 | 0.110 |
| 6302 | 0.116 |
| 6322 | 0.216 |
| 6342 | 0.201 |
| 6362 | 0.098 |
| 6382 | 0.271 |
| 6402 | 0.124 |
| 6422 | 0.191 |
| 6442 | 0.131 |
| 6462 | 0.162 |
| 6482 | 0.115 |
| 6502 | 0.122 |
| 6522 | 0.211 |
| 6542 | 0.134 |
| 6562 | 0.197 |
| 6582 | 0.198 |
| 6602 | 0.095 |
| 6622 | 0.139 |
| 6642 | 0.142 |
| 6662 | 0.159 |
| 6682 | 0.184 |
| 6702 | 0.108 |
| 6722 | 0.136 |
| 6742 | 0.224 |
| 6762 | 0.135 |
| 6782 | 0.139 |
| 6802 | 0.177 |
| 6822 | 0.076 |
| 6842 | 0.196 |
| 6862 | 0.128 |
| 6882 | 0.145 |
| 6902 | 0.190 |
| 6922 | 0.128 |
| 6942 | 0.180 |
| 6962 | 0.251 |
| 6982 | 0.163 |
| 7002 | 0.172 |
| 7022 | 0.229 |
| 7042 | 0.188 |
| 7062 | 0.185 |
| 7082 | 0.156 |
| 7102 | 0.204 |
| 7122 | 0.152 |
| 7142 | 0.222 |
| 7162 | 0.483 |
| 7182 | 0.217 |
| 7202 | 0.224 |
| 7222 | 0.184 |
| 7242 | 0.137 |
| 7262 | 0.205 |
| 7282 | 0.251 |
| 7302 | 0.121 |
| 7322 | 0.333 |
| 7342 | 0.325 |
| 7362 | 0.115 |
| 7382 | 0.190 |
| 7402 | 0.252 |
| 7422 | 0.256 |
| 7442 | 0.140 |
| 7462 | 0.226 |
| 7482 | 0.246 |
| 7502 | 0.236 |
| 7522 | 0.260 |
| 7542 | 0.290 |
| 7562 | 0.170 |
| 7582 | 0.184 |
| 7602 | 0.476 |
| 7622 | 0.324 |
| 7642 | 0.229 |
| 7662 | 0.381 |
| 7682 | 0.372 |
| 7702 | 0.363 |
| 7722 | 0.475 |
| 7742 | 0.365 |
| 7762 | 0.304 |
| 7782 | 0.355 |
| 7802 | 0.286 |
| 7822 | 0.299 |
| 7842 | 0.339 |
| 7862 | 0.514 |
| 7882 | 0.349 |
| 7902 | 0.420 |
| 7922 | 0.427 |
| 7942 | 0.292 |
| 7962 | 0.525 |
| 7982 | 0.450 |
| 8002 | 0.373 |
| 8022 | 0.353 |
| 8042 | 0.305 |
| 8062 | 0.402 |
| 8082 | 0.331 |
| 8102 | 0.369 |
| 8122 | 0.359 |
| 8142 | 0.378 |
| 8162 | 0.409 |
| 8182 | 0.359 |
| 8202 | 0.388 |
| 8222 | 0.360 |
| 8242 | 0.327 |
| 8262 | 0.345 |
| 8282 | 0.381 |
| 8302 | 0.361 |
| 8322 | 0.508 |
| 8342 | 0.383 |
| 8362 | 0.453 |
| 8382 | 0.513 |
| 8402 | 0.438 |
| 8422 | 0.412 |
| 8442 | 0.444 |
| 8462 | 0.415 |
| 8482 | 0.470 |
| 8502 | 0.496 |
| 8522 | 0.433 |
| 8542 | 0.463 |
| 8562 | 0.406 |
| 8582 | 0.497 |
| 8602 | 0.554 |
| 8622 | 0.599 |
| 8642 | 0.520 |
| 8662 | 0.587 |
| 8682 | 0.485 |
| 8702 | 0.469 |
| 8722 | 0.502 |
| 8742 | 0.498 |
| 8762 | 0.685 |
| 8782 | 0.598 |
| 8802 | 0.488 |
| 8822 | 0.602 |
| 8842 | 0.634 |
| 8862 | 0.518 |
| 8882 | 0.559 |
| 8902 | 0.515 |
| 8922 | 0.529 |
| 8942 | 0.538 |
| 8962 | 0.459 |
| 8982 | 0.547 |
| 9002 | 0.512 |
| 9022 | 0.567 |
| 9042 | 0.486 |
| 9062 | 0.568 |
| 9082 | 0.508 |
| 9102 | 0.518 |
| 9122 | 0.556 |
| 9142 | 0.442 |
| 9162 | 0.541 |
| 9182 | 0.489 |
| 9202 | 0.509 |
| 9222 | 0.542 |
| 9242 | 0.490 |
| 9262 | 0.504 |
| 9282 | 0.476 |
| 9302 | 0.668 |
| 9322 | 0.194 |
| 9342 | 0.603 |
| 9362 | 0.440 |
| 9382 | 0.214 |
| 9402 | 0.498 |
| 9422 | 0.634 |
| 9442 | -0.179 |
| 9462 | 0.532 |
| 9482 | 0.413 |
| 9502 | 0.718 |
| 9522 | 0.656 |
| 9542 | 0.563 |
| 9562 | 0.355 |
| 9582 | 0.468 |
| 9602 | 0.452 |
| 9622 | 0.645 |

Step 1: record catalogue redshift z 0.92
